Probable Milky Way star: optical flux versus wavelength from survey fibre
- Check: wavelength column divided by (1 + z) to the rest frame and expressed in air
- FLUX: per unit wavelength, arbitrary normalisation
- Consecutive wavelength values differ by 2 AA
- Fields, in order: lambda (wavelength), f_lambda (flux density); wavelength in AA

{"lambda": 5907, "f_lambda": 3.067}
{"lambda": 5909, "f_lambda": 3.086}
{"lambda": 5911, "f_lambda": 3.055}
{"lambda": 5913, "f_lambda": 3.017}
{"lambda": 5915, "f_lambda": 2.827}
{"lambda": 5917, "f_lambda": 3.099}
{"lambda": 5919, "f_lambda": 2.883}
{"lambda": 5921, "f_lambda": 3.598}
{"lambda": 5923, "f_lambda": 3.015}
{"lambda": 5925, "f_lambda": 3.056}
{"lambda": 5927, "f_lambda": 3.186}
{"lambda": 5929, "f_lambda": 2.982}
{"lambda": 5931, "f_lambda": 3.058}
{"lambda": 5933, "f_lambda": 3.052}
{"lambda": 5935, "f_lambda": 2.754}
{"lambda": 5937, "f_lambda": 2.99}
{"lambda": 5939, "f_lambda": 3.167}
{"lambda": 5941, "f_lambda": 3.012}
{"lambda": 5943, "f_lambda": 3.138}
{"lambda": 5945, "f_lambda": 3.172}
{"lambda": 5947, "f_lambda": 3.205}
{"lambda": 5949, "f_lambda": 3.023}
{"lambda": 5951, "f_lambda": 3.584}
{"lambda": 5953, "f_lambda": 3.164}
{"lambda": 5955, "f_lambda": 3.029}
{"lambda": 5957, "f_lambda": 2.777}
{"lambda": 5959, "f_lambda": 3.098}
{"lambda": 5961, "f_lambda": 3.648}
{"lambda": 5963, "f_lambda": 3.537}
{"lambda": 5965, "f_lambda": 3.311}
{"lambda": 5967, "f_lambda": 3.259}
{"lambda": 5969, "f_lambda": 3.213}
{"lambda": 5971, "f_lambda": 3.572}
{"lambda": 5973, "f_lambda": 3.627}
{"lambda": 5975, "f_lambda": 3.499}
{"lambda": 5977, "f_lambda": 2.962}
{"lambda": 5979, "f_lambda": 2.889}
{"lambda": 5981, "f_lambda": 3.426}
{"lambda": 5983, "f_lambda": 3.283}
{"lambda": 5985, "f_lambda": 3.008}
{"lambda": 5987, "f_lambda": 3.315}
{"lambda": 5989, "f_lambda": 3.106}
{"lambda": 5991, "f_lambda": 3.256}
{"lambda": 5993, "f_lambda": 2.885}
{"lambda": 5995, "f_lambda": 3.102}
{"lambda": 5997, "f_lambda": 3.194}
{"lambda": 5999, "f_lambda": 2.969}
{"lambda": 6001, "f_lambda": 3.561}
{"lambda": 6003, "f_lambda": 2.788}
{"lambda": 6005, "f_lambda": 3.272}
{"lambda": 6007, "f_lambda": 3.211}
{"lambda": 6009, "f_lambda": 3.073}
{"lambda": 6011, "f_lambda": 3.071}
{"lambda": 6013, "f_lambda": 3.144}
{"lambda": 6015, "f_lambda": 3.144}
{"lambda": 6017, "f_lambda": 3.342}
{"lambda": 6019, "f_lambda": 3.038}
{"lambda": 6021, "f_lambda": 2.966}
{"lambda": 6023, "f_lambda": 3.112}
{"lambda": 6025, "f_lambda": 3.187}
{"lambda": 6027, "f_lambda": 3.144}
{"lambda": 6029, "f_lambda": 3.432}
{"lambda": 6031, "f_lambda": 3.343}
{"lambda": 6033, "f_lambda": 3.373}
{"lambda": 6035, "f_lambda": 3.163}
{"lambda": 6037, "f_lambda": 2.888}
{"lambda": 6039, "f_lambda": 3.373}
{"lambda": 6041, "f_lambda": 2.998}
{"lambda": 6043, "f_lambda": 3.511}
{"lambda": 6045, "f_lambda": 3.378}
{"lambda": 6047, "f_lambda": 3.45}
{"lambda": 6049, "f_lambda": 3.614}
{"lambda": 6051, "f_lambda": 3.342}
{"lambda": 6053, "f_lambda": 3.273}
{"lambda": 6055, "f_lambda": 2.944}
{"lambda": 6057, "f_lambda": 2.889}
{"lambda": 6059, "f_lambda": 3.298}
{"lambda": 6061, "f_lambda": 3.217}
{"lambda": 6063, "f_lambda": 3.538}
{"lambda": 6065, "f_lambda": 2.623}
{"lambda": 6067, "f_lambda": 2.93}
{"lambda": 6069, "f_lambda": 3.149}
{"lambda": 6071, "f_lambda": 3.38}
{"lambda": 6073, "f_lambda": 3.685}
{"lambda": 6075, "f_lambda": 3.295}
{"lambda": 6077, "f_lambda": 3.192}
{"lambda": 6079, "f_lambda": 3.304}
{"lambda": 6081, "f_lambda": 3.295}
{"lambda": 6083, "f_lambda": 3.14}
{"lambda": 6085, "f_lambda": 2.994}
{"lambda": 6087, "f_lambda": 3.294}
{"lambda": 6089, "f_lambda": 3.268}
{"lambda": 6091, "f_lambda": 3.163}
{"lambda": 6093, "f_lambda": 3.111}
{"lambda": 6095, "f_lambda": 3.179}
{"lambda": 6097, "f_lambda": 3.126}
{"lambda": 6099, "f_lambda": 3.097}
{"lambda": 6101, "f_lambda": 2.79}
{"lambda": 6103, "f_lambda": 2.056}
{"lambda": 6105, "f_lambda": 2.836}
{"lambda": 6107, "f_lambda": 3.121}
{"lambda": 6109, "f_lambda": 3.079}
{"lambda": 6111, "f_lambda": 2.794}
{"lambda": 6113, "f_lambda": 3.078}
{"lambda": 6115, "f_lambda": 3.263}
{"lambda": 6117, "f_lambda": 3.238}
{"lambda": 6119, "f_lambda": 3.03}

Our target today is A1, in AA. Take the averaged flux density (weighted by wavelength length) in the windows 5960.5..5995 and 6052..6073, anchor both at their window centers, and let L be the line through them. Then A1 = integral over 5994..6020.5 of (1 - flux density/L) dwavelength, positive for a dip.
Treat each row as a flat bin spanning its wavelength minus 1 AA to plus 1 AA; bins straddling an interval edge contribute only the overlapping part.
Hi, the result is 0.71 AA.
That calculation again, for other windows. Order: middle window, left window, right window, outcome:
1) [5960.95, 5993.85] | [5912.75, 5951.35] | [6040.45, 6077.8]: -1.4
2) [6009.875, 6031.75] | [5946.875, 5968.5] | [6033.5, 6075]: 0.4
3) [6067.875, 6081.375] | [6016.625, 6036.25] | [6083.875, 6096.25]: -0.6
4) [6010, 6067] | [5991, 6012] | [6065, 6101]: -1.0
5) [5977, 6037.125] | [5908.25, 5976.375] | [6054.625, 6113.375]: -0.4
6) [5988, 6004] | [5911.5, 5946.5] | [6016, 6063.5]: 0.3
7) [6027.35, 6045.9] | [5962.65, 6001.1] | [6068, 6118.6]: -0.5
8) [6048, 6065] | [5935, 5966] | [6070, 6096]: 0.1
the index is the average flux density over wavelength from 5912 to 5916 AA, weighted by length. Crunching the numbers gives 2.92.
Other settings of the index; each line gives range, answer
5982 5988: 3.2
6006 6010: 3.14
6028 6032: 3.39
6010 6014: 3.11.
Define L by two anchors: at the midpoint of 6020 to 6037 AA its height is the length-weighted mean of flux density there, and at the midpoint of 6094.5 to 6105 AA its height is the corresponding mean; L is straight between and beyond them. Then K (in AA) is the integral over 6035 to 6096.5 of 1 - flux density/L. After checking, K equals -4.47 AA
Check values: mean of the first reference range 3.2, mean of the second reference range 2.83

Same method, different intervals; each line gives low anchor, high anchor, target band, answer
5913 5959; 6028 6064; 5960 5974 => -1.4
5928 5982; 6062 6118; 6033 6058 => -0.8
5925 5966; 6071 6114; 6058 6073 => -0.4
